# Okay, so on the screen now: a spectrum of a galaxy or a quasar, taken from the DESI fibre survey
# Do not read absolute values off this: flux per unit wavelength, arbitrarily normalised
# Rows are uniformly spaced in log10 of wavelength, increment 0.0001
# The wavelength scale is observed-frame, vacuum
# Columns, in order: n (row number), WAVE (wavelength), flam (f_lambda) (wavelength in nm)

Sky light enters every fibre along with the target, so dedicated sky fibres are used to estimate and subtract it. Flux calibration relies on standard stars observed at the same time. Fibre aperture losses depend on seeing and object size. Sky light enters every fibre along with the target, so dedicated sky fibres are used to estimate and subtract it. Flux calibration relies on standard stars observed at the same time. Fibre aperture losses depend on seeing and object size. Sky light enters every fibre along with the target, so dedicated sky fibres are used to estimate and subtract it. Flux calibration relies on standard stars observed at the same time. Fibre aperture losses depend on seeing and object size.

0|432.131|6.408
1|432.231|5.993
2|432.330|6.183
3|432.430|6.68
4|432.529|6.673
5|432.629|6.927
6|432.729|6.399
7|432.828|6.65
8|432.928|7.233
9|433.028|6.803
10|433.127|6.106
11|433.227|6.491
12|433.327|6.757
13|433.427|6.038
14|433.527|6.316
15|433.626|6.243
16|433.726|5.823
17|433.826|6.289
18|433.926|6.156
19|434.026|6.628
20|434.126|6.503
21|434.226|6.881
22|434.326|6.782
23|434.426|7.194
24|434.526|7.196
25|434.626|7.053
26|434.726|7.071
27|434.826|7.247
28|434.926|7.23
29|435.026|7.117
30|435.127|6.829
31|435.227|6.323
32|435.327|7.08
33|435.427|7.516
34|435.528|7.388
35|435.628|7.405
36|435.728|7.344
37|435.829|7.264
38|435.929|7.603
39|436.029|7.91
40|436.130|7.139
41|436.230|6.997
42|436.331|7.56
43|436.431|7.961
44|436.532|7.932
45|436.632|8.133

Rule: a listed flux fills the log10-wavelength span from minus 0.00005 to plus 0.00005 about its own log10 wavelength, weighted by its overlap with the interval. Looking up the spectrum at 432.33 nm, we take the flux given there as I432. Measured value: 6.183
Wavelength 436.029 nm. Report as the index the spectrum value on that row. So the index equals 7.91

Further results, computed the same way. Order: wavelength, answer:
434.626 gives 7.053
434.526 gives 7.196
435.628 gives 7.405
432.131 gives 6.408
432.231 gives 5.993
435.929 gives 7.603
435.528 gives 7.388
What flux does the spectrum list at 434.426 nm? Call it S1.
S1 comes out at 7.194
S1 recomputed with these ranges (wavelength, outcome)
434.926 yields 7.23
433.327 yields 6.757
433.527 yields 6.316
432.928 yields 7.233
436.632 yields 8.133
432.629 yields 6.927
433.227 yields 6.491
